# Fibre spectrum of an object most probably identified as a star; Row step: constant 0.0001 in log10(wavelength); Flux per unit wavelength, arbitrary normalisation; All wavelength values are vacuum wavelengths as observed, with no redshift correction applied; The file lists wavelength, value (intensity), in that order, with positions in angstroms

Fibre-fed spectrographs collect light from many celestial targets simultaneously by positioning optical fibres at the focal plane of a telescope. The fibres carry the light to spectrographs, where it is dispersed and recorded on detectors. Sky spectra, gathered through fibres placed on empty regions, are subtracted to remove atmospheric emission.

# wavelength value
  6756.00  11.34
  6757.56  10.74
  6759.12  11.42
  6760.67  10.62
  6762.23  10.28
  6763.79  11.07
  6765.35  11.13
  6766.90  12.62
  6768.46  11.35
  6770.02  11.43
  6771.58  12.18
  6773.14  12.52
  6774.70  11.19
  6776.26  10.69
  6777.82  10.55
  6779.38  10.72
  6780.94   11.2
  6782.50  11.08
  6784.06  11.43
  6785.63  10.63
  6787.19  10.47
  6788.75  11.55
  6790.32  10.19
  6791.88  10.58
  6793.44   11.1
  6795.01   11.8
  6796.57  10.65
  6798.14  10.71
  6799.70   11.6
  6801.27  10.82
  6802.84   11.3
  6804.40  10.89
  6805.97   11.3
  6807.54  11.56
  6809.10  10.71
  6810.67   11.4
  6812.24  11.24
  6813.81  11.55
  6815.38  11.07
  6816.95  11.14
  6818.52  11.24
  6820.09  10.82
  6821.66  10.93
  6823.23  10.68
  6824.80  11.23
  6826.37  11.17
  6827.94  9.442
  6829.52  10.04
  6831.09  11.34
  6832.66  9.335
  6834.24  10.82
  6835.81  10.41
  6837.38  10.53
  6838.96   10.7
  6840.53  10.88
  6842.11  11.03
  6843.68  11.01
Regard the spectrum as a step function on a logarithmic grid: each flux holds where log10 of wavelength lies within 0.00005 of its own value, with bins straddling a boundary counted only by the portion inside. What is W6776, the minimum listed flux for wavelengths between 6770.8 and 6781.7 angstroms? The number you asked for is 10.55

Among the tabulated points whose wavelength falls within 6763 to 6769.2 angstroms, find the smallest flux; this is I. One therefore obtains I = 11.07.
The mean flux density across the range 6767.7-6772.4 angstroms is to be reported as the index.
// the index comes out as 11.7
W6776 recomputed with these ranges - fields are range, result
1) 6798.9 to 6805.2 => 10.82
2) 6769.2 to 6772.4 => 11.43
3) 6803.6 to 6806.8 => 10.89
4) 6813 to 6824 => 10.68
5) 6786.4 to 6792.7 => 10.19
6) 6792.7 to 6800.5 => 10.65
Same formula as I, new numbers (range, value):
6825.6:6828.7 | 9.442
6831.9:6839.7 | 9.335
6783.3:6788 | 10.47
